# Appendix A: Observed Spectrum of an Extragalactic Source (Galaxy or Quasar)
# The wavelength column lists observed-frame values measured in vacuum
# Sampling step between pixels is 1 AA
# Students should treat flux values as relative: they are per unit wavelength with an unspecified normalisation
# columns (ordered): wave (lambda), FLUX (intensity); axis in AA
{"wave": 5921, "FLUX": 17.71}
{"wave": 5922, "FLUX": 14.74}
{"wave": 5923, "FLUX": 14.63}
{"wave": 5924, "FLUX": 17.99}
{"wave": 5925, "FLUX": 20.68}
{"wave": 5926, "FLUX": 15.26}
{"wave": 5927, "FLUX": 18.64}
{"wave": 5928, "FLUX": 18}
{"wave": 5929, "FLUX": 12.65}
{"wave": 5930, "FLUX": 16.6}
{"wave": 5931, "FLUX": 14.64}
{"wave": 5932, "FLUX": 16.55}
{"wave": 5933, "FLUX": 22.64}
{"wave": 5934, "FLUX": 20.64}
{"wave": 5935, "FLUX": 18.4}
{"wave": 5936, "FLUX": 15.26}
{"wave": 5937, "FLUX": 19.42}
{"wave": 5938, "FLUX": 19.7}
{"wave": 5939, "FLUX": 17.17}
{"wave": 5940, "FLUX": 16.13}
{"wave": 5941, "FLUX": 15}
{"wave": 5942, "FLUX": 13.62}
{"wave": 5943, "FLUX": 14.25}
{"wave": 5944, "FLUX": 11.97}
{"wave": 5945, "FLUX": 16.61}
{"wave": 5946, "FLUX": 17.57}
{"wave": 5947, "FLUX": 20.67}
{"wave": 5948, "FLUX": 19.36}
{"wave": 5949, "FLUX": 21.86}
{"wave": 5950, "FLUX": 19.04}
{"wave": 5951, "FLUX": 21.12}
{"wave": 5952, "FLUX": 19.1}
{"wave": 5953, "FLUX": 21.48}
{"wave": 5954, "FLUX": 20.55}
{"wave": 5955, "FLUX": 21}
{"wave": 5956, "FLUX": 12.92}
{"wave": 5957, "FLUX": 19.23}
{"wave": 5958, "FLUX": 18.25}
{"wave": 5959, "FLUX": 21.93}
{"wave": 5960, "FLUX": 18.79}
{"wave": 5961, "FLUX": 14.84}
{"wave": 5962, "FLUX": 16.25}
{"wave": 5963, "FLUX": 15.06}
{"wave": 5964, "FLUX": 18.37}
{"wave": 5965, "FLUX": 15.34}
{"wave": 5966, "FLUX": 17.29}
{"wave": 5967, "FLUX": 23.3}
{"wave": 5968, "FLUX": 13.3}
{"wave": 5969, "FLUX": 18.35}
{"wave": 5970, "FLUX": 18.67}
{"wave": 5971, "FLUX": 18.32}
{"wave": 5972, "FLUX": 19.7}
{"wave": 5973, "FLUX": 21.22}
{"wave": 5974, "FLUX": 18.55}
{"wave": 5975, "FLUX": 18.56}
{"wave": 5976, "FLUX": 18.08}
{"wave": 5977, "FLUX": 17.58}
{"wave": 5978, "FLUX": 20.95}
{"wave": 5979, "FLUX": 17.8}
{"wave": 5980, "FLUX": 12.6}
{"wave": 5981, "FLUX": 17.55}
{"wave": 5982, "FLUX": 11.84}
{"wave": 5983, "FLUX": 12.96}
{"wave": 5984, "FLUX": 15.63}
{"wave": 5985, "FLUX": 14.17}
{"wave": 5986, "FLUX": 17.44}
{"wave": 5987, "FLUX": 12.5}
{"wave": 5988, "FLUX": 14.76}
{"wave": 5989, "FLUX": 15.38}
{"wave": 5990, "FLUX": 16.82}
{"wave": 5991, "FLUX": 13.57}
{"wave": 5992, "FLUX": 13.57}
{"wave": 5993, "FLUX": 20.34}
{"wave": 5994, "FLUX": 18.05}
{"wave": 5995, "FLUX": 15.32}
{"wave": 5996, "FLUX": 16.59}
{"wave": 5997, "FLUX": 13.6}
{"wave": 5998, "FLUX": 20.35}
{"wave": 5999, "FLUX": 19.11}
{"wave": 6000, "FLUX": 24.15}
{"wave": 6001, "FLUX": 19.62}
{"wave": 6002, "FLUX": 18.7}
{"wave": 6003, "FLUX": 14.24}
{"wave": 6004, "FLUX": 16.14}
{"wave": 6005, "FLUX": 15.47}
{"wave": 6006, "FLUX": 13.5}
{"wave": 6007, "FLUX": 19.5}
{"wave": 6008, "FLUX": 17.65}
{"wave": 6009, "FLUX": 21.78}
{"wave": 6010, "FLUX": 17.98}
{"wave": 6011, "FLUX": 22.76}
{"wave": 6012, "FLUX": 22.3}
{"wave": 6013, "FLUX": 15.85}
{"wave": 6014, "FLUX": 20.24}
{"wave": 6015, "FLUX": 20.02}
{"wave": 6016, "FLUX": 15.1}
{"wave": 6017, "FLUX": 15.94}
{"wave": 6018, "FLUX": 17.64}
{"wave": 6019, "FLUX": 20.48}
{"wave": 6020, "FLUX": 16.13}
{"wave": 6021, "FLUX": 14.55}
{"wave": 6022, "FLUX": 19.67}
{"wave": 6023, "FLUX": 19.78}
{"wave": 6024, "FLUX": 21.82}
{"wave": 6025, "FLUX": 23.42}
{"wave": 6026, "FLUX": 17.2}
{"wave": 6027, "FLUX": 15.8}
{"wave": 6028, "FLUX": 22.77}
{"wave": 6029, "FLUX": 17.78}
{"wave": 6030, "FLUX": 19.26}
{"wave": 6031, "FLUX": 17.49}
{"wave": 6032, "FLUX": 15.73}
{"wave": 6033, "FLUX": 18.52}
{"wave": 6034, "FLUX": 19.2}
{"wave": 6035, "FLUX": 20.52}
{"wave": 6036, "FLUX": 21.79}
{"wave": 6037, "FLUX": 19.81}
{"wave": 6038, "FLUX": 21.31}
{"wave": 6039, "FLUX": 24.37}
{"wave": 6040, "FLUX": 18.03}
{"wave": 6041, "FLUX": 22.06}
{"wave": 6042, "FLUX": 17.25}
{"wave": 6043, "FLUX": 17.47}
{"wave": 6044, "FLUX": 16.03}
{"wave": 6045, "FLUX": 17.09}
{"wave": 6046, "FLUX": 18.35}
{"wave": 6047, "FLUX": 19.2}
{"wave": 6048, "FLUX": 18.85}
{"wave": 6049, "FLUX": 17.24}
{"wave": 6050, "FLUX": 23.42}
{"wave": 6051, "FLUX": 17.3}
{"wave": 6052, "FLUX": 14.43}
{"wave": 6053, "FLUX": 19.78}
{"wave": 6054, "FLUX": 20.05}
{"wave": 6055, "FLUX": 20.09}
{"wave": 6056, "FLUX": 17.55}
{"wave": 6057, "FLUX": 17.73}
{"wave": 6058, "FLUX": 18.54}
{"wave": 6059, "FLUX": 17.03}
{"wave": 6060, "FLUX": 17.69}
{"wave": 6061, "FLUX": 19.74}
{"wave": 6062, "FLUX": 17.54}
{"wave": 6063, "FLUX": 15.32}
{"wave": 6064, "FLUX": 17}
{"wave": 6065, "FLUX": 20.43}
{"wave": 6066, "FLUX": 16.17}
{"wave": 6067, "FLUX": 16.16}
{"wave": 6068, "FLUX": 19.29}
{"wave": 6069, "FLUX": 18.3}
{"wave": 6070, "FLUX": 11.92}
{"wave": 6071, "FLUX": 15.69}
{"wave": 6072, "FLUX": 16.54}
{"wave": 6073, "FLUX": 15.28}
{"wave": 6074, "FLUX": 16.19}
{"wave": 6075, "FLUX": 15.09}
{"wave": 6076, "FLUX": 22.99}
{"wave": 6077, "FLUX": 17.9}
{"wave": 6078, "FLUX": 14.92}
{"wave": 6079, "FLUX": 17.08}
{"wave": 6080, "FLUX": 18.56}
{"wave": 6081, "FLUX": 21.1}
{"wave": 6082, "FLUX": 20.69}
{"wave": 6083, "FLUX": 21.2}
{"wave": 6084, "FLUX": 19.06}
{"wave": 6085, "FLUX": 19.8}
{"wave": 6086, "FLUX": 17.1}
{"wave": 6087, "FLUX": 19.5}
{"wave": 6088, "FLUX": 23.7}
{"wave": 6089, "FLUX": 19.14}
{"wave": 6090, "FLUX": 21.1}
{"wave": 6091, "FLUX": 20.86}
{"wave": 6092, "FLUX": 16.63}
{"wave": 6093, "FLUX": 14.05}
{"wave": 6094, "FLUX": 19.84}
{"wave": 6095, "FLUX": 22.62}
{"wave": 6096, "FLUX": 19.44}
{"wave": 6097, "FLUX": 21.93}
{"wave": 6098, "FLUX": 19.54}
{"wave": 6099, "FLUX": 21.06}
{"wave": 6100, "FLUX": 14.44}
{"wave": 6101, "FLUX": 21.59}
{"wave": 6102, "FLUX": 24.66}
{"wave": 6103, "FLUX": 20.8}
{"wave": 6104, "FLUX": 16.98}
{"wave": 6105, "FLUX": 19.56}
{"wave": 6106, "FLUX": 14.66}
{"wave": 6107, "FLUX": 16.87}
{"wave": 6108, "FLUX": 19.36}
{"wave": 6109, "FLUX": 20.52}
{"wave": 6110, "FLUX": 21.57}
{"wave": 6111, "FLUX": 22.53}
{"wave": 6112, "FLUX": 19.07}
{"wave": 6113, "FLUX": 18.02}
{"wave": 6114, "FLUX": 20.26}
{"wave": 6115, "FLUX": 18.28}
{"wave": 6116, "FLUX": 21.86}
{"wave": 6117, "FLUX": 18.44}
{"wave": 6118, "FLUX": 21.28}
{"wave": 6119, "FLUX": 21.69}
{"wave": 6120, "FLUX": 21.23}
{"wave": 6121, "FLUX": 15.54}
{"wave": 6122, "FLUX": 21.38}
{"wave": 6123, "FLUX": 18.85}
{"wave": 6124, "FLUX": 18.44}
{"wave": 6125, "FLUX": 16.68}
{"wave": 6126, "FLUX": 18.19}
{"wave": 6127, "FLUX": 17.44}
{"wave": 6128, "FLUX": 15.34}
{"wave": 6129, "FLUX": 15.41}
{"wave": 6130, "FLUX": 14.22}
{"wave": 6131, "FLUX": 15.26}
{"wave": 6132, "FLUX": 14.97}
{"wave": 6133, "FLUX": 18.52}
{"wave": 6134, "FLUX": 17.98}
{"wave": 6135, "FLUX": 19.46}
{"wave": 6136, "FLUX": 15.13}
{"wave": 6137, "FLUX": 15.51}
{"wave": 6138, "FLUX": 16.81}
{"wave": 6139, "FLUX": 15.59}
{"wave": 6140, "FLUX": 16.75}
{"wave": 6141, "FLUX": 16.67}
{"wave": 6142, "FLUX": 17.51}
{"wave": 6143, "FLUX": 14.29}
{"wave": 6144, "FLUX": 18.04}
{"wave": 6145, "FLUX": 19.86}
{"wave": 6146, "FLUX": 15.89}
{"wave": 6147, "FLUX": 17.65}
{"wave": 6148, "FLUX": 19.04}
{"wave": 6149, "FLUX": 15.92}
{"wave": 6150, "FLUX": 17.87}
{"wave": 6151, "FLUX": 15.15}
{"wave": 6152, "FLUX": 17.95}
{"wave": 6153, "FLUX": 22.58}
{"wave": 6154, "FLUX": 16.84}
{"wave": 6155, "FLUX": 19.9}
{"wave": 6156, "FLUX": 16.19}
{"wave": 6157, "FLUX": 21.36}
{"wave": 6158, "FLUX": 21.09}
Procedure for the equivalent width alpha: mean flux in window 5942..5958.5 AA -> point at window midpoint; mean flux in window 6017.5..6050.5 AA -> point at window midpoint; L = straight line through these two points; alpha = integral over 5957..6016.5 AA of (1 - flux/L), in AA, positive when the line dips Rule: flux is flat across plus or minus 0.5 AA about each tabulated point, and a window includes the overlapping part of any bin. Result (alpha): 3.9 AA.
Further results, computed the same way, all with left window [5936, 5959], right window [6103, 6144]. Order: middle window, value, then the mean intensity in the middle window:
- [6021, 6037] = -1.1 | 19.2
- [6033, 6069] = -1.3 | 18.7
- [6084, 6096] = -1.0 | 19.5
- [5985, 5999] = 1.5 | 16.1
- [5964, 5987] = 1.1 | 17.2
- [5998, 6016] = -0.7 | 18.7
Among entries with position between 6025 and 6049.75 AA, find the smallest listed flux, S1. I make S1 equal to 15.73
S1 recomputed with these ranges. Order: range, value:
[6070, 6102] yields 11.92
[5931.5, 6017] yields 11.84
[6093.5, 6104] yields 14.44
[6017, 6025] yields 14.55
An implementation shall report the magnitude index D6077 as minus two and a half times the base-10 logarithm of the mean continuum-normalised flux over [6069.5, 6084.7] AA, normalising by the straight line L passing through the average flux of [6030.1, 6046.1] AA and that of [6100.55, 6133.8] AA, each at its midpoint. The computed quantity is 0.08 mag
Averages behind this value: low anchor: 19.1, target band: 17.6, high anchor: 18.8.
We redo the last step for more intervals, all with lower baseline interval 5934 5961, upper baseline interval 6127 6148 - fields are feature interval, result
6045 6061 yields -0.07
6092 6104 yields -0.17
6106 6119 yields -0.17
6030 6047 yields -0.10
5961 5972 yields 0.03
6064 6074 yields 0.03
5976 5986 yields 0.13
